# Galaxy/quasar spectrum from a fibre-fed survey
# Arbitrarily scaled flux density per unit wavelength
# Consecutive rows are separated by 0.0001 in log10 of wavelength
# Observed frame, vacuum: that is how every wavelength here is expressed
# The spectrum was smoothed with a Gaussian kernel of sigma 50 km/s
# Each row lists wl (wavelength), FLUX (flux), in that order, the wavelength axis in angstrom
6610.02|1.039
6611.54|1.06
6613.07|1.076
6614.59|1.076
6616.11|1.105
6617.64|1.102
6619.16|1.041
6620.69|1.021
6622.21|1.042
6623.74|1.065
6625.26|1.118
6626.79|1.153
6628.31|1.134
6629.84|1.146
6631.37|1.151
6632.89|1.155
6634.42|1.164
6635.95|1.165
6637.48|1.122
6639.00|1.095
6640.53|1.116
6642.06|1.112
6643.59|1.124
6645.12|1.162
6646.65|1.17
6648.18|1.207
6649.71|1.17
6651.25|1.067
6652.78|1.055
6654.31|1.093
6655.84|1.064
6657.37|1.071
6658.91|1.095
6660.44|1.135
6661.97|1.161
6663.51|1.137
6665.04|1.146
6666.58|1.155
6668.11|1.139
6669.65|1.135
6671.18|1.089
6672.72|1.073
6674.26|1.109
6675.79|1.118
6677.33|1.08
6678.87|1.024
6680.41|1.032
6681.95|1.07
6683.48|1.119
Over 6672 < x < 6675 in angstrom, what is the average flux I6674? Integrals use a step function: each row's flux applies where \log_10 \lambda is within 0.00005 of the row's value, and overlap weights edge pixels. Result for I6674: 1.09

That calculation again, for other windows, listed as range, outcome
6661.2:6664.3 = 1.15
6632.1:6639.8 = 1.14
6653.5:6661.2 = 1.09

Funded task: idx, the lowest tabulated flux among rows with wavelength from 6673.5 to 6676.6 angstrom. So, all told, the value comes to 1.109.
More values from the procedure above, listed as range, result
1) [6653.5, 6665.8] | 1.064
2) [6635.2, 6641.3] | 1.095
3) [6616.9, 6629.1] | 1.021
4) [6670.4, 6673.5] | 1.073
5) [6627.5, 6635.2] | 1.134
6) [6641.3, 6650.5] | 1.112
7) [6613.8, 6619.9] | 1.041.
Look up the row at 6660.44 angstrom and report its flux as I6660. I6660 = 1.135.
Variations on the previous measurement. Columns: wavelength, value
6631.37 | 1.151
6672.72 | 1.073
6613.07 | 1.076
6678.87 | 1.024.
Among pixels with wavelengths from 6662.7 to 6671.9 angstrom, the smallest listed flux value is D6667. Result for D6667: 1.089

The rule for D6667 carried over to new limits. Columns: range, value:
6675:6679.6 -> 1.024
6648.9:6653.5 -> 1.055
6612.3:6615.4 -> 1.076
